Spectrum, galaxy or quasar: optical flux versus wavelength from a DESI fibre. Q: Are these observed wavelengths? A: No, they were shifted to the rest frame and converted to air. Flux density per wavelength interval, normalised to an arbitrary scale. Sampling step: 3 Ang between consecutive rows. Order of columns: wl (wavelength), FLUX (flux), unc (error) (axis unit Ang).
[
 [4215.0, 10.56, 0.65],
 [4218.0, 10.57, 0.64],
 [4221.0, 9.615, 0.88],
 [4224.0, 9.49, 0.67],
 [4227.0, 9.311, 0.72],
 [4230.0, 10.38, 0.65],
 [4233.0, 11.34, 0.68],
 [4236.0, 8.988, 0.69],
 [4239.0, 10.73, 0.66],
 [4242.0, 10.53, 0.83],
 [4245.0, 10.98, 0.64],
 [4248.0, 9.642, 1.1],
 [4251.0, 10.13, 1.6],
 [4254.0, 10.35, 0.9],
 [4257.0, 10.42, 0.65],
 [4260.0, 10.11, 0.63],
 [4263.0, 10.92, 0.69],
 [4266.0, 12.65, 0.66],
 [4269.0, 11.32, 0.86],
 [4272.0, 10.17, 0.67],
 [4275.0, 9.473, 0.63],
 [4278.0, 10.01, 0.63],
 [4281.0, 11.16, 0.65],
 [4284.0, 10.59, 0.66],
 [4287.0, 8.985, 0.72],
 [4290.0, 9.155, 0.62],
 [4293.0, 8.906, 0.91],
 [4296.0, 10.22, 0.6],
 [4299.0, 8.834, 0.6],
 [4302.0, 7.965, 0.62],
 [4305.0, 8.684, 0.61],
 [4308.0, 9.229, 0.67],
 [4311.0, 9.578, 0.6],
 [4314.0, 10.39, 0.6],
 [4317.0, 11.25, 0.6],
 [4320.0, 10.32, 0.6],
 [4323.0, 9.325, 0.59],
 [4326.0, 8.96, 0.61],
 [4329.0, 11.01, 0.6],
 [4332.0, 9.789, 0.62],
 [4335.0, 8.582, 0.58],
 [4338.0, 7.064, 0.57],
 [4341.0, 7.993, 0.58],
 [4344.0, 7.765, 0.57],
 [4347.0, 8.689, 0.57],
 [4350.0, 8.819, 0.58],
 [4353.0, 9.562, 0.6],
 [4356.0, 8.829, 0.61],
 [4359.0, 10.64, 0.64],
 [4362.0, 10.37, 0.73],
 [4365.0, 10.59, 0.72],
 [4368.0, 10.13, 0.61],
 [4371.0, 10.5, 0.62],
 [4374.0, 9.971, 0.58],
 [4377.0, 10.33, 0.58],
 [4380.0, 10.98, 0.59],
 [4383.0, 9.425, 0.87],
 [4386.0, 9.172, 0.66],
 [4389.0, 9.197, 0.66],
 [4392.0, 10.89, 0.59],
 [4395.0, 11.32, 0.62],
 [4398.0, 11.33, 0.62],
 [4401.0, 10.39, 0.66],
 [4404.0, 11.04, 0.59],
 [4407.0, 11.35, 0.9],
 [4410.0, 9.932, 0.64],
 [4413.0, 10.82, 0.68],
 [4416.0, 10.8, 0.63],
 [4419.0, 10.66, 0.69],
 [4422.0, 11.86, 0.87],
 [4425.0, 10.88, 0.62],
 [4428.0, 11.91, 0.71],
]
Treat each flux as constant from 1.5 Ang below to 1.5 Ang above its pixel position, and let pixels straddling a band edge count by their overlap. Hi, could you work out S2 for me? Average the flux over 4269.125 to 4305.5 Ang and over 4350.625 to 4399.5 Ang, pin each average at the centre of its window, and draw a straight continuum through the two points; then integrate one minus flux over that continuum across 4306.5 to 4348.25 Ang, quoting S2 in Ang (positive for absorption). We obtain 2.4 Ang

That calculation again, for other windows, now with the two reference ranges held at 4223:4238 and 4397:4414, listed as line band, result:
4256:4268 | -1.1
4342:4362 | 2.7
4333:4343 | 2.4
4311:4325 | 0.2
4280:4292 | 0.4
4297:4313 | 2.1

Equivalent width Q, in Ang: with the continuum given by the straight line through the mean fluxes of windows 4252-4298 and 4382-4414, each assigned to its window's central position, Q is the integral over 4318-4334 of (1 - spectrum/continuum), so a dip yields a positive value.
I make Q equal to 0.7 Ang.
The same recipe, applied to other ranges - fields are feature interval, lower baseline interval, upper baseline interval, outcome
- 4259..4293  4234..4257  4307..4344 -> -1.5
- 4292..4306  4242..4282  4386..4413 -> 2.2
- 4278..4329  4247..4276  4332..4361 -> 0.0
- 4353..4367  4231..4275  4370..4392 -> 0.0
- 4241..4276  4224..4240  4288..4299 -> -3.0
